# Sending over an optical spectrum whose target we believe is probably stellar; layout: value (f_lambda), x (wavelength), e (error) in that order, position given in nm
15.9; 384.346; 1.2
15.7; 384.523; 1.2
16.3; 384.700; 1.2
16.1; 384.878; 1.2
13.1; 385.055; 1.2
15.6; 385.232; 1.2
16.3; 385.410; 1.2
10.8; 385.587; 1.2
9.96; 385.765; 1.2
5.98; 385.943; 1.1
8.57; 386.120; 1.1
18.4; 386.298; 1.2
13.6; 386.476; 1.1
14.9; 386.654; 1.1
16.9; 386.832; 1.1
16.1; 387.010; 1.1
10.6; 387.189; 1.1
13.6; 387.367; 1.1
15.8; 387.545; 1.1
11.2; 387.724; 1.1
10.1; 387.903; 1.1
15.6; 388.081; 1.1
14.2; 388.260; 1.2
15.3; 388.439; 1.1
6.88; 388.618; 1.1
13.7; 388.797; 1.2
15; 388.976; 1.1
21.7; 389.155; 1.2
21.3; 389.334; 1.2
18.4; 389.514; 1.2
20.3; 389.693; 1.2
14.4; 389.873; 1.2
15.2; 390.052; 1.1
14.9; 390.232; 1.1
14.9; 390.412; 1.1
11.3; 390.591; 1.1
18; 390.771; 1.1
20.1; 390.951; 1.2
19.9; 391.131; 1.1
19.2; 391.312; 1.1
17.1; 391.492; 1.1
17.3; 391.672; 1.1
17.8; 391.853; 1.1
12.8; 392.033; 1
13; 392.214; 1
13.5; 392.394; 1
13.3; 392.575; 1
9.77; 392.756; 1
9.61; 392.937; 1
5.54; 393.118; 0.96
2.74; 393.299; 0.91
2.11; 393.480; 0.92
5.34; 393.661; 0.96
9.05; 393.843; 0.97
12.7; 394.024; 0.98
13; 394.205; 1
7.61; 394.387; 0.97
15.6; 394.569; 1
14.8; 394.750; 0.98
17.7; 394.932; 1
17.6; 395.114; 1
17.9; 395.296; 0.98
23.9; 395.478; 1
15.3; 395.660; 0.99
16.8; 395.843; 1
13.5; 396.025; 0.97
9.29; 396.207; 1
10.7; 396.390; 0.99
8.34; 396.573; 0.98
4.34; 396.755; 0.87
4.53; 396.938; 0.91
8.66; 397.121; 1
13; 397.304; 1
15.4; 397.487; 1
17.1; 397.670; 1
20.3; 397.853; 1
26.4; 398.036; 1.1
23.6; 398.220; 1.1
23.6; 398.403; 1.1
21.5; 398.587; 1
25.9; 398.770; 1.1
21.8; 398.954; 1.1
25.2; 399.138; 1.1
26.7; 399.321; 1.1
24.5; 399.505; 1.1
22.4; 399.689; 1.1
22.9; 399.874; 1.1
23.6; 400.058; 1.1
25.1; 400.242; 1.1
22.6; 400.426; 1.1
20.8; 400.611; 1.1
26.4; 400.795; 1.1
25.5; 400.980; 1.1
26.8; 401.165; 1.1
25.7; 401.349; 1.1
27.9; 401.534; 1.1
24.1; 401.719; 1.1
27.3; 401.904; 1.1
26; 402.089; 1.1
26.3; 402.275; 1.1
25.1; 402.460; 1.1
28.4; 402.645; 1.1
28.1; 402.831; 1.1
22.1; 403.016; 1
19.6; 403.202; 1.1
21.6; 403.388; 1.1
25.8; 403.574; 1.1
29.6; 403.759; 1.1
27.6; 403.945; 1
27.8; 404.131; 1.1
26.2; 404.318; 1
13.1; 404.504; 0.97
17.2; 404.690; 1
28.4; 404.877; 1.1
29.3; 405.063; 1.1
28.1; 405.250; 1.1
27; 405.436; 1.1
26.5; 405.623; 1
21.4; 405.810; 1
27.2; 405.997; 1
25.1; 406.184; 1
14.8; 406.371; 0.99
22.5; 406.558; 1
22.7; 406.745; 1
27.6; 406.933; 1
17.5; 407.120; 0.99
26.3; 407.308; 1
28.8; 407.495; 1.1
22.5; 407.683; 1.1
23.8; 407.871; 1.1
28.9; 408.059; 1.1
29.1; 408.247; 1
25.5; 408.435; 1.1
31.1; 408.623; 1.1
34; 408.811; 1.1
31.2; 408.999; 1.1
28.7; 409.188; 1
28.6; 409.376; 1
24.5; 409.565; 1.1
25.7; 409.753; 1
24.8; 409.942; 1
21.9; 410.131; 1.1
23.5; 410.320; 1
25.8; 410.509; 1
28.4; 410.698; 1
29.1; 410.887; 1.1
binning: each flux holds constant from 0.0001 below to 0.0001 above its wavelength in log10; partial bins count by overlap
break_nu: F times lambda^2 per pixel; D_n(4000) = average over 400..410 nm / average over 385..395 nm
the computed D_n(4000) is 2.02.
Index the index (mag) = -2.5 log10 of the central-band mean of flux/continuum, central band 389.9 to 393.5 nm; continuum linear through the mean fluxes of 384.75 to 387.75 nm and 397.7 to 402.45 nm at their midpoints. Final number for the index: 0.27 mag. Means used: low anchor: 13.5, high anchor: 24.4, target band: 13.6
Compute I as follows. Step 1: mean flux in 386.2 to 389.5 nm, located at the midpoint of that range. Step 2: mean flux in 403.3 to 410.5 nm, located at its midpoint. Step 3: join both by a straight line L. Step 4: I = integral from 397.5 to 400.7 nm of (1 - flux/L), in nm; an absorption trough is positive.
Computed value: -0.29 nm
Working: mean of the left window 14.8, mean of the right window 25.4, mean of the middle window 23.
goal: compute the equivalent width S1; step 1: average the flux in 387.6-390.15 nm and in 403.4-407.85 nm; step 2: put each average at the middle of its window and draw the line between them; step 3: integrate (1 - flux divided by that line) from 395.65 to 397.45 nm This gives 0.84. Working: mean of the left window 15.2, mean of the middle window 10.4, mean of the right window 24.4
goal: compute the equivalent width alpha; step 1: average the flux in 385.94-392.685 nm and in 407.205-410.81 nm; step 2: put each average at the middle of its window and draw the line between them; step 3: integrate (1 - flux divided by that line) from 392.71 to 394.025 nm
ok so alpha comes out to 0.82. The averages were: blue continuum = 15.1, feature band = 6.64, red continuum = 27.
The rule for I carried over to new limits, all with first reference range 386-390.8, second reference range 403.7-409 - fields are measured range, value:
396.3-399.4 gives 0.469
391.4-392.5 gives 0.105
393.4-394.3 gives 0.476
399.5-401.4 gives -0.194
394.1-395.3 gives 0.252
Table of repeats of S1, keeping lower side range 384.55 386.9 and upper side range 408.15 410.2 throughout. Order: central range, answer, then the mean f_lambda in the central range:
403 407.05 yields 0.18 nm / 24.1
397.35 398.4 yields 0.03 nm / 20.5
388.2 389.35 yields 0.03 nm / 15.1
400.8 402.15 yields -0.18 nm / 26.2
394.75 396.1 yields 0.14 nm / 17.4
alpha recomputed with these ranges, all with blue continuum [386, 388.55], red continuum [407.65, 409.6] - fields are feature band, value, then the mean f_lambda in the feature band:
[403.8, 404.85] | 0.09 nm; 23.1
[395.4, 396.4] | 0.23 nm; 15.1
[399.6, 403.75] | -0.23 nm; 24.8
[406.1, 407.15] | 0.19 nm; 21.9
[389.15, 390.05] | -0.19 nm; 18.6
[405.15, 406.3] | 0.03 nm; 25.7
